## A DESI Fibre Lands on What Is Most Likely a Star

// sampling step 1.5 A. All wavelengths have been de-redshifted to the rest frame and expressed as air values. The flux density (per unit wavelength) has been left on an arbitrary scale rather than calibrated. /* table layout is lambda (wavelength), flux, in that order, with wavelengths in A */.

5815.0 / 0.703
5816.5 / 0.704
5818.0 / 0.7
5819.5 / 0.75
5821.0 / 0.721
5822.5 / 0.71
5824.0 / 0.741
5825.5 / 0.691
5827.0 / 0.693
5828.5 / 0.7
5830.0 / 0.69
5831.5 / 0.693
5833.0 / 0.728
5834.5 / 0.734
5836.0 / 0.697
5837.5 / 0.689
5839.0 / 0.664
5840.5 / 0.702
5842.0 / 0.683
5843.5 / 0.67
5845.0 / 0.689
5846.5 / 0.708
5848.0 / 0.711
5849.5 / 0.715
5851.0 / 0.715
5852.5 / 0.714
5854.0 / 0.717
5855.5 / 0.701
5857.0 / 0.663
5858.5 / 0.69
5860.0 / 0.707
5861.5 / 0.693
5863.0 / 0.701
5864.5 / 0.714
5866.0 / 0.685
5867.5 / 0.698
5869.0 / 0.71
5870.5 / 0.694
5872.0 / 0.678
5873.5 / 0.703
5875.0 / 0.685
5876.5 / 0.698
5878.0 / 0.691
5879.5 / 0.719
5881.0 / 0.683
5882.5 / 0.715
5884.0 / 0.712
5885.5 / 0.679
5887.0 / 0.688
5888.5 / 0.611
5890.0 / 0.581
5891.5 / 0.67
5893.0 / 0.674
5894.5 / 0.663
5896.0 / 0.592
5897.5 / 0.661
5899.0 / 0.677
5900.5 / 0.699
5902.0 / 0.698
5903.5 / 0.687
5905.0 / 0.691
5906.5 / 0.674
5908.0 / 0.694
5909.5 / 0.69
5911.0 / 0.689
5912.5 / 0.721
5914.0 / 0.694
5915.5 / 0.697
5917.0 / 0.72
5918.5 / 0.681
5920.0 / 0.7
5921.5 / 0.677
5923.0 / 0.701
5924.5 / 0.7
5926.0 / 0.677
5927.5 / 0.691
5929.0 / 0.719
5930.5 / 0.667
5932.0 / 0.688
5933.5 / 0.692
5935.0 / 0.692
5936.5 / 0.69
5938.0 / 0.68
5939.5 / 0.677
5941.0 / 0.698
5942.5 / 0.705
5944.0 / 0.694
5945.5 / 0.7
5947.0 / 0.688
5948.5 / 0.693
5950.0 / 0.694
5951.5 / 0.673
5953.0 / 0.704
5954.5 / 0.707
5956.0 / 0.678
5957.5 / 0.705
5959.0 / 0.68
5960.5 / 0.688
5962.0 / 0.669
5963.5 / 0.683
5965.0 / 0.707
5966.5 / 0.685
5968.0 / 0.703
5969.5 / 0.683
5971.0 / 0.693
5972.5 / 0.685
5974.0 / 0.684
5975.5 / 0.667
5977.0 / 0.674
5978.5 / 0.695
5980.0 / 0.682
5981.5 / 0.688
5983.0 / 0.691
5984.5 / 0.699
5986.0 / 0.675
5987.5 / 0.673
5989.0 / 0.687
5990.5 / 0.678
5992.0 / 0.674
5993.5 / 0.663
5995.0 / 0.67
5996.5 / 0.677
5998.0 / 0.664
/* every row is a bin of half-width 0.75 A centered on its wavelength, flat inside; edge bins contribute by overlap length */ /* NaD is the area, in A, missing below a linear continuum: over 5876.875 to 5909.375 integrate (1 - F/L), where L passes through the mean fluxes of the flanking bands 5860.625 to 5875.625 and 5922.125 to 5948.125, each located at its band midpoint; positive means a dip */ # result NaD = 0.9 A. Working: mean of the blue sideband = 0.696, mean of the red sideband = 0.692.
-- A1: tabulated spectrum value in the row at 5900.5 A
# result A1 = 0.699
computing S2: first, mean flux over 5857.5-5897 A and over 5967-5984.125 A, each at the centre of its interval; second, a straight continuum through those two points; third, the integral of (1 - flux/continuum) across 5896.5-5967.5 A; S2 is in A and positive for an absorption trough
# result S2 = -0.7 A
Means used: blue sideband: 0.682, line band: 0.691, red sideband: 0.686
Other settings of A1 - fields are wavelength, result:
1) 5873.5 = 0.703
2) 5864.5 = 0.714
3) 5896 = 0.592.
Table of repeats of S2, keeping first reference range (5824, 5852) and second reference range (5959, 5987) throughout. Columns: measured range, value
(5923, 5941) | 0.0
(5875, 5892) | 0.4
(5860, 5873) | 0.0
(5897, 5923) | 0.0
